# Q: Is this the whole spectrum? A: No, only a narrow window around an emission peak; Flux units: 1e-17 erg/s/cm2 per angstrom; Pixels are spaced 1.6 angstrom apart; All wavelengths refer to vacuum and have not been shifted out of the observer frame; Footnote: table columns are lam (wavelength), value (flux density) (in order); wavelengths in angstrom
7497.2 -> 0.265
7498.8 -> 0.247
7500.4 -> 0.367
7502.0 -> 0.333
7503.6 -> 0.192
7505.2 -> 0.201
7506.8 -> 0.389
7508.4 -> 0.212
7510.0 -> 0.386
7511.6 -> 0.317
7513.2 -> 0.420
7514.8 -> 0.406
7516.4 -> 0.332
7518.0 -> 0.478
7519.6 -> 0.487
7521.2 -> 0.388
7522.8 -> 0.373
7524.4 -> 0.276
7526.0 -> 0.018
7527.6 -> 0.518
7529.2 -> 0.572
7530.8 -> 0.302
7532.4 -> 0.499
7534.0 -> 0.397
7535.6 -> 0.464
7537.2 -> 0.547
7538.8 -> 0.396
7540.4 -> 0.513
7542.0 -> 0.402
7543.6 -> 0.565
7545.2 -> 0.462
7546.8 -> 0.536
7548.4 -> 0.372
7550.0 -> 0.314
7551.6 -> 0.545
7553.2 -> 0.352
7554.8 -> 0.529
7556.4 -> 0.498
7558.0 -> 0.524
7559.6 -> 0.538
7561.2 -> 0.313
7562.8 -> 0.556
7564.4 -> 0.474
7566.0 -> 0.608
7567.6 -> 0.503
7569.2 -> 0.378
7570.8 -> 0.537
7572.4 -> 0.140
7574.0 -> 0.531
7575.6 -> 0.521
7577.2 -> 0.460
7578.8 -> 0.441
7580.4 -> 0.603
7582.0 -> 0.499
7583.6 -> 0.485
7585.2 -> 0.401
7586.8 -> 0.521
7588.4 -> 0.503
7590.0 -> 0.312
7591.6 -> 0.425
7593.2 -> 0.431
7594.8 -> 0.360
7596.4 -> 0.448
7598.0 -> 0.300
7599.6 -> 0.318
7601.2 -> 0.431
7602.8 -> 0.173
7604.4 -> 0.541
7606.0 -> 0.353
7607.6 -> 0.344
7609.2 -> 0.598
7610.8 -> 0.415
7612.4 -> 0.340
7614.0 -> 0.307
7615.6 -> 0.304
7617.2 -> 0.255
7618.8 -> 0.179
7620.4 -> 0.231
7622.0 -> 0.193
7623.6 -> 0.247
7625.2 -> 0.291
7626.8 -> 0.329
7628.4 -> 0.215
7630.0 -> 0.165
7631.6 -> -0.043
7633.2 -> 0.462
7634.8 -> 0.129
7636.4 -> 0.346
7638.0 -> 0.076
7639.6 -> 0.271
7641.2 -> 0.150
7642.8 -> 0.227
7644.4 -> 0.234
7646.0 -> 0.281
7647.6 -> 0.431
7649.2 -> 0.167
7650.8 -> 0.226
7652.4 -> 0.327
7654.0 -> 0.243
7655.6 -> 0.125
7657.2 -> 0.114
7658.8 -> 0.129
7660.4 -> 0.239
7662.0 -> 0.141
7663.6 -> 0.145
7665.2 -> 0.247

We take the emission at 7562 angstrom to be Mg II 2798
